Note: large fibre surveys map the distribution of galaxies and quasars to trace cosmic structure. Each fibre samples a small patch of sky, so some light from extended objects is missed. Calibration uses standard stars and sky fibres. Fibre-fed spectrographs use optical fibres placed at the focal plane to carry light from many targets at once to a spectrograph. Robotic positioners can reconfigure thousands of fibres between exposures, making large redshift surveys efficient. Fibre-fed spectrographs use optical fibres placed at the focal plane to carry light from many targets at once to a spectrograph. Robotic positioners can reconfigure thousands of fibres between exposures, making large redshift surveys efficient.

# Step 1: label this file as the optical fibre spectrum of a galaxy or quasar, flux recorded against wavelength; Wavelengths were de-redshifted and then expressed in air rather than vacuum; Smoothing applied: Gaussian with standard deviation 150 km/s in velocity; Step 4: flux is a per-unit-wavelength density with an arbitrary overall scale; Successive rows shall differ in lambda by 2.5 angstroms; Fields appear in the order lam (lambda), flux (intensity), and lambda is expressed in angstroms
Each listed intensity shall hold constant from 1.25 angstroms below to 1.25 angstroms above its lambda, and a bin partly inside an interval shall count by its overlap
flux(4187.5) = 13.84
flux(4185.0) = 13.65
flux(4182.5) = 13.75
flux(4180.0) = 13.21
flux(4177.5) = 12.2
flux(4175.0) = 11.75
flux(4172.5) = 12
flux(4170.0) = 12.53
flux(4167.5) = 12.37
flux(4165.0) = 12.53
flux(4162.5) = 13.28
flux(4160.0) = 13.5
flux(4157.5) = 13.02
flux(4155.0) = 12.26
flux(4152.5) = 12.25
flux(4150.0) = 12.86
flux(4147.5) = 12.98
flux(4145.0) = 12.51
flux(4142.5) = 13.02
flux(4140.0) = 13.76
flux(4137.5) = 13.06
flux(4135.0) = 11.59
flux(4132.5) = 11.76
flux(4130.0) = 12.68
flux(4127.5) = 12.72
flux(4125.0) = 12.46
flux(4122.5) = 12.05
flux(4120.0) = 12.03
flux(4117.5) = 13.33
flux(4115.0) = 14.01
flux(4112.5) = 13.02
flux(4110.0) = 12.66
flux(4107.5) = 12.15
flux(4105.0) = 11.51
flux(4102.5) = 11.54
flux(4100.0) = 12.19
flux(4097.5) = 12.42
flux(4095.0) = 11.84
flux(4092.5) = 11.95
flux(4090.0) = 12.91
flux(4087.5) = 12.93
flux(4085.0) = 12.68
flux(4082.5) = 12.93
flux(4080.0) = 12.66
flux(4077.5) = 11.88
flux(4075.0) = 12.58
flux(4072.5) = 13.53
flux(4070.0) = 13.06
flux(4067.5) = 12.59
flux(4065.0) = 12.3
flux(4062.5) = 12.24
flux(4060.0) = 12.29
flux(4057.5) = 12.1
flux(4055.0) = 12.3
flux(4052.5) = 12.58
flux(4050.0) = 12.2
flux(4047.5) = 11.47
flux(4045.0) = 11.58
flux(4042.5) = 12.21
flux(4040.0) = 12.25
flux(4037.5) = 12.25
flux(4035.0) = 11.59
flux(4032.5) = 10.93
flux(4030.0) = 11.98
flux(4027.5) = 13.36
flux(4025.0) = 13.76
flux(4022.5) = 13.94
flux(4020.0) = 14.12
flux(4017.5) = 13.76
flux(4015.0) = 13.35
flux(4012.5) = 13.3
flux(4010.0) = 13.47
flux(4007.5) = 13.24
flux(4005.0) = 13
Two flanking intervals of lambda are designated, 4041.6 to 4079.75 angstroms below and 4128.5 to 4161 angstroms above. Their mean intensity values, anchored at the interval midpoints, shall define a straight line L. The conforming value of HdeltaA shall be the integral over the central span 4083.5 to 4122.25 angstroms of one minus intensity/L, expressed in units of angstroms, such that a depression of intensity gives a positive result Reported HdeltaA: 0.16 angstroms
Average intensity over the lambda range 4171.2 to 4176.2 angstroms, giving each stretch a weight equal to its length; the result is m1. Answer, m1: 11.9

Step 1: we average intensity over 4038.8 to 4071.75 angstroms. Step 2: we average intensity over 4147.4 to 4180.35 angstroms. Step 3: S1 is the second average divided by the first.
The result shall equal 1.0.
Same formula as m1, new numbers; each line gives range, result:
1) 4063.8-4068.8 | 12.5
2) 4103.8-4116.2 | 12.7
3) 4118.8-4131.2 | 12.4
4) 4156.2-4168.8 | 12.9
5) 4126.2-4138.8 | 12.4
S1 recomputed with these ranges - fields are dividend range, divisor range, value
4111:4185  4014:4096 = 1.01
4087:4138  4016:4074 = 0.99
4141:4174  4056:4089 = 1.01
